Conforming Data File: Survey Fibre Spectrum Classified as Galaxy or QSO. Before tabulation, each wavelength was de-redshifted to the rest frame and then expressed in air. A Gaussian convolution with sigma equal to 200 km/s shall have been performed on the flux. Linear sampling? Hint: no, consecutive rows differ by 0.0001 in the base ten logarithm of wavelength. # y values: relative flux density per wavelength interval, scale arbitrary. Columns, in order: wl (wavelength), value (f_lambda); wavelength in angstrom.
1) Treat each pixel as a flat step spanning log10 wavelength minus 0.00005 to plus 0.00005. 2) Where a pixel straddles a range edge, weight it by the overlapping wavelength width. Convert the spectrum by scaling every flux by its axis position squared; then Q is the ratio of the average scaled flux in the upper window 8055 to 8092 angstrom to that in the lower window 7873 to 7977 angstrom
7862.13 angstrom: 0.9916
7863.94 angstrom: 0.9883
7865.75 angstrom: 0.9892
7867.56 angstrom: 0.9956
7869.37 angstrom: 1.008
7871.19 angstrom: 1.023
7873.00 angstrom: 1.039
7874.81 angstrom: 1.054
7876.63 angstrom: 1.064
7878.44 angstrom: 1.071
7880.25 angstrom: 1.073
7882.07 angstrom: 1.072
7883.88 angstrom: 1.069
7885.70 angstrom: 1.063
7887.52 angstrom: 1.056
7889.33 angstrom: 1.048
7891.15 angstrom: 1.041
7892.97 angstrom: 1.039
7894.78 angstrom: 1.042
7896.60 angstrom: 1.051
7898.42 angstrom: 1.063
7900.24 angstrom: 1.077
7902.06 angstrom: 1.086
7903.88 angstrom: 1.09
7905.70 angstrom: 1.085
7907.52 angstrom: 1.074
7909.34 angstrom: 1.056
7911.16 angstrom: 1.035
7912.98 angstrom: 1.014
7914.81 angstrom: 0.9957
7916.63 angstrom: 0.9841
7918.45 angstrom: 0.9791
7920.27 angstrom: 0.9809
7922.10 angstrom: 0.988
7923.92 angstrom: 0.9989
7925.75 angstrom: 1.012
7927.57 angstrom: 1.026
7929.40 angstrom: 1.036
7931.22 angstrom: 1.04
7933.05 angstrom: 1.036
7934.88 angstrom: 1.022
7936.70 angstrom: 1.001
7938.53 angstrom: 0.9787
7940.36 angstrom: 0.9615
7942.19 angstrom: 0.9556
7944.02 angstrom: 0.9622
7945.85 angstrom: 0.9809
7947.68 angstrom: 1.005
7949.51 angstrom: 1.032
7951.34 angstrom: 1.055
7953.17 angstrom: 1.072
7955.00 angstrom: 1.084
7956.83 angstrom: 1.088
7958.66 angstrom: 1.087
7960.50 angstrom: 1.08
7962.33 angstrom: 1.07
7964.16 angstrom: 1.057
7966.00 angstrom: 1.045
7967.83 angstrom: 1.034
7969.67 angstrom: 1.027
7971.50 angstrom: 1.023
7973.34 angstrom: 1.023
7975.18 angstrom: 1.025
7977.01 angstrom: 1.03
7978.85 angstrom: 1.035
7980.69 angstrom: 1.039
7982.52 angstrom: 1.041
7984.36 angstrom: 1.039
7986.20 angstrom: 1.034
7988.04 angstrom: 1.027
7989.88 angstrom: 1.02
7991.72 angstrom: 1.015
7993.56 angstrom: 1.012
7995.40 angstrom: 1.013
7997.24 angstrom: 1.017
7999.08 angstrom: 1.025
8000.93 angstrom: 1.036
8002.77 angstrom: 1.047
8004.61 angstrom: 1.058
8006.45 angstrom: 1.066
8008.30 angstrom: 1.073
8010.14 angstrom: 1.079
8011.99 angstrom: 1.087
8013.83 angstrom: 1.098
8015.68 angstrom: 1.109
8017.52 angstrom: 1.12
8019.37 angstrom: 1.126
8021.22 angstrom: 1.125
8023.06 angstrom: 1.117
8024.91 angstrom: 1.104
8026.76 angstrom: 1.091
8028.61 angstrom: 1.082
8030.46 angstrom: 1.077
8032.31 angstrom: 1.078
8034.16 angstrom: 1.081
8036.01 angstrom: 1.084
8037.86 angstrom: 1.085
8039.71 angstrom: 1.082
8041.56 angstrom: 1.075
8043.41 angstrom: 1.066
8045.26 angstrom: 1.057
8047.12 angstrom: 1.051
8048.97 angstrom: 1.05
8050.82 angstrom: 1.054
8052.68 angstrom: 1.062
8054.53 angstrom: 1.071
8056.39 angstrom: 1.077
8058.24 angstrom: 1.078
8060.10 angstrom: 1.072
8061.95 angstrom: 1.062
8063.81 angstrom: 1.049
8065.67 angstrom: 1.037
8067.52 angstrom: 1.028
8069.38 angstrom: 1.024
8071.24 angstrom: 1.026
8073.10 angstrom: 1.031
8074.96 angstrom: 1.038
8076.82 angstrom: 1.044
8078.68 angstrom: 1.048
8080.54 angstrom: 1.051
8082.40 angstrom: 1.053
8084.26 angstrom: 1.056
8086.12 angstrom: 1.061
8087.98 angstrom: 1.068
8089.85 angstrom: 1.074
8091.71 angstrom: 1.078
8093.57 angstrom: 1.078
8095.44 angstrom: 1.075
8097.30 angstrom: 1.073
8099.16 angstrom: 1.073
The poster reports 1.1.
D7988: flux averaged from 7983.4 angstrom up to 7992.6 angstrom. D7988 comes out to 1.03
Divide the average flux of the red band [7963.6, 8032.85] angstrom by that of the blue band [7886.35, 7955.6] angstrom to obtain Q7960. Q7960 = 1.0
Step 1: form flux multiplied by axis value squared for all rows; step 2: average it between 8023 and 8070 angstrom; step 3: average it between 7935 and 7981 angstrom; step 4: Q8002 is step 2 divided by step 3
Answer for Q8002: 1.06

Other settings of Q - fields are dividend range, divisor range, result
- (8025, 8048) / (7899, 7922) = 1.07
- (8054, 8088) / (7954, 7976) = 1.02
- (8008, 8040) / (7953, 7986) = 1.06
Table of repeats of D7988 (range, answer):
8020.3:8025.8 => 1.12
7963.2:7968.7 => 1.05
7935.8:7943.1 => 0.973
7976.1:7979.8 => 1.03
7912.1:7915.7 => 1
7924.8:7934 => 1.03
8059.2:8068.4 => 1.05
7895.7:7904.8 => 1.07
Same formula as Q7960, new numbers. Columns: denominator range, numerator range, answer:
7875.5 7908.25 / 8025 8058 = 1.01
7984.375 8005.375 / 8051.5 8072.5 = 1.02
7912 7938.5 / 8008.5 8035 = 1.09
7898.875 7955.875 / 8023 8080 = 1.04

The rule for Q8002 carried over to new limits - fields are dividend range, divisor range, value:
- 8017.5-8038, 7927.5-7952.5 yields 1.11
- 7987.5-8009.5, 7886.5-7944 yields 1.03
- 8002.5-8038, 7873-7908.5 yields 1.06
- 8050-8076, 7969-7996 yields 1.04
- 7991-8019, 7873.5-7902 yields 1.03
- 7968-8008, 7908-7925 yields 1.04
